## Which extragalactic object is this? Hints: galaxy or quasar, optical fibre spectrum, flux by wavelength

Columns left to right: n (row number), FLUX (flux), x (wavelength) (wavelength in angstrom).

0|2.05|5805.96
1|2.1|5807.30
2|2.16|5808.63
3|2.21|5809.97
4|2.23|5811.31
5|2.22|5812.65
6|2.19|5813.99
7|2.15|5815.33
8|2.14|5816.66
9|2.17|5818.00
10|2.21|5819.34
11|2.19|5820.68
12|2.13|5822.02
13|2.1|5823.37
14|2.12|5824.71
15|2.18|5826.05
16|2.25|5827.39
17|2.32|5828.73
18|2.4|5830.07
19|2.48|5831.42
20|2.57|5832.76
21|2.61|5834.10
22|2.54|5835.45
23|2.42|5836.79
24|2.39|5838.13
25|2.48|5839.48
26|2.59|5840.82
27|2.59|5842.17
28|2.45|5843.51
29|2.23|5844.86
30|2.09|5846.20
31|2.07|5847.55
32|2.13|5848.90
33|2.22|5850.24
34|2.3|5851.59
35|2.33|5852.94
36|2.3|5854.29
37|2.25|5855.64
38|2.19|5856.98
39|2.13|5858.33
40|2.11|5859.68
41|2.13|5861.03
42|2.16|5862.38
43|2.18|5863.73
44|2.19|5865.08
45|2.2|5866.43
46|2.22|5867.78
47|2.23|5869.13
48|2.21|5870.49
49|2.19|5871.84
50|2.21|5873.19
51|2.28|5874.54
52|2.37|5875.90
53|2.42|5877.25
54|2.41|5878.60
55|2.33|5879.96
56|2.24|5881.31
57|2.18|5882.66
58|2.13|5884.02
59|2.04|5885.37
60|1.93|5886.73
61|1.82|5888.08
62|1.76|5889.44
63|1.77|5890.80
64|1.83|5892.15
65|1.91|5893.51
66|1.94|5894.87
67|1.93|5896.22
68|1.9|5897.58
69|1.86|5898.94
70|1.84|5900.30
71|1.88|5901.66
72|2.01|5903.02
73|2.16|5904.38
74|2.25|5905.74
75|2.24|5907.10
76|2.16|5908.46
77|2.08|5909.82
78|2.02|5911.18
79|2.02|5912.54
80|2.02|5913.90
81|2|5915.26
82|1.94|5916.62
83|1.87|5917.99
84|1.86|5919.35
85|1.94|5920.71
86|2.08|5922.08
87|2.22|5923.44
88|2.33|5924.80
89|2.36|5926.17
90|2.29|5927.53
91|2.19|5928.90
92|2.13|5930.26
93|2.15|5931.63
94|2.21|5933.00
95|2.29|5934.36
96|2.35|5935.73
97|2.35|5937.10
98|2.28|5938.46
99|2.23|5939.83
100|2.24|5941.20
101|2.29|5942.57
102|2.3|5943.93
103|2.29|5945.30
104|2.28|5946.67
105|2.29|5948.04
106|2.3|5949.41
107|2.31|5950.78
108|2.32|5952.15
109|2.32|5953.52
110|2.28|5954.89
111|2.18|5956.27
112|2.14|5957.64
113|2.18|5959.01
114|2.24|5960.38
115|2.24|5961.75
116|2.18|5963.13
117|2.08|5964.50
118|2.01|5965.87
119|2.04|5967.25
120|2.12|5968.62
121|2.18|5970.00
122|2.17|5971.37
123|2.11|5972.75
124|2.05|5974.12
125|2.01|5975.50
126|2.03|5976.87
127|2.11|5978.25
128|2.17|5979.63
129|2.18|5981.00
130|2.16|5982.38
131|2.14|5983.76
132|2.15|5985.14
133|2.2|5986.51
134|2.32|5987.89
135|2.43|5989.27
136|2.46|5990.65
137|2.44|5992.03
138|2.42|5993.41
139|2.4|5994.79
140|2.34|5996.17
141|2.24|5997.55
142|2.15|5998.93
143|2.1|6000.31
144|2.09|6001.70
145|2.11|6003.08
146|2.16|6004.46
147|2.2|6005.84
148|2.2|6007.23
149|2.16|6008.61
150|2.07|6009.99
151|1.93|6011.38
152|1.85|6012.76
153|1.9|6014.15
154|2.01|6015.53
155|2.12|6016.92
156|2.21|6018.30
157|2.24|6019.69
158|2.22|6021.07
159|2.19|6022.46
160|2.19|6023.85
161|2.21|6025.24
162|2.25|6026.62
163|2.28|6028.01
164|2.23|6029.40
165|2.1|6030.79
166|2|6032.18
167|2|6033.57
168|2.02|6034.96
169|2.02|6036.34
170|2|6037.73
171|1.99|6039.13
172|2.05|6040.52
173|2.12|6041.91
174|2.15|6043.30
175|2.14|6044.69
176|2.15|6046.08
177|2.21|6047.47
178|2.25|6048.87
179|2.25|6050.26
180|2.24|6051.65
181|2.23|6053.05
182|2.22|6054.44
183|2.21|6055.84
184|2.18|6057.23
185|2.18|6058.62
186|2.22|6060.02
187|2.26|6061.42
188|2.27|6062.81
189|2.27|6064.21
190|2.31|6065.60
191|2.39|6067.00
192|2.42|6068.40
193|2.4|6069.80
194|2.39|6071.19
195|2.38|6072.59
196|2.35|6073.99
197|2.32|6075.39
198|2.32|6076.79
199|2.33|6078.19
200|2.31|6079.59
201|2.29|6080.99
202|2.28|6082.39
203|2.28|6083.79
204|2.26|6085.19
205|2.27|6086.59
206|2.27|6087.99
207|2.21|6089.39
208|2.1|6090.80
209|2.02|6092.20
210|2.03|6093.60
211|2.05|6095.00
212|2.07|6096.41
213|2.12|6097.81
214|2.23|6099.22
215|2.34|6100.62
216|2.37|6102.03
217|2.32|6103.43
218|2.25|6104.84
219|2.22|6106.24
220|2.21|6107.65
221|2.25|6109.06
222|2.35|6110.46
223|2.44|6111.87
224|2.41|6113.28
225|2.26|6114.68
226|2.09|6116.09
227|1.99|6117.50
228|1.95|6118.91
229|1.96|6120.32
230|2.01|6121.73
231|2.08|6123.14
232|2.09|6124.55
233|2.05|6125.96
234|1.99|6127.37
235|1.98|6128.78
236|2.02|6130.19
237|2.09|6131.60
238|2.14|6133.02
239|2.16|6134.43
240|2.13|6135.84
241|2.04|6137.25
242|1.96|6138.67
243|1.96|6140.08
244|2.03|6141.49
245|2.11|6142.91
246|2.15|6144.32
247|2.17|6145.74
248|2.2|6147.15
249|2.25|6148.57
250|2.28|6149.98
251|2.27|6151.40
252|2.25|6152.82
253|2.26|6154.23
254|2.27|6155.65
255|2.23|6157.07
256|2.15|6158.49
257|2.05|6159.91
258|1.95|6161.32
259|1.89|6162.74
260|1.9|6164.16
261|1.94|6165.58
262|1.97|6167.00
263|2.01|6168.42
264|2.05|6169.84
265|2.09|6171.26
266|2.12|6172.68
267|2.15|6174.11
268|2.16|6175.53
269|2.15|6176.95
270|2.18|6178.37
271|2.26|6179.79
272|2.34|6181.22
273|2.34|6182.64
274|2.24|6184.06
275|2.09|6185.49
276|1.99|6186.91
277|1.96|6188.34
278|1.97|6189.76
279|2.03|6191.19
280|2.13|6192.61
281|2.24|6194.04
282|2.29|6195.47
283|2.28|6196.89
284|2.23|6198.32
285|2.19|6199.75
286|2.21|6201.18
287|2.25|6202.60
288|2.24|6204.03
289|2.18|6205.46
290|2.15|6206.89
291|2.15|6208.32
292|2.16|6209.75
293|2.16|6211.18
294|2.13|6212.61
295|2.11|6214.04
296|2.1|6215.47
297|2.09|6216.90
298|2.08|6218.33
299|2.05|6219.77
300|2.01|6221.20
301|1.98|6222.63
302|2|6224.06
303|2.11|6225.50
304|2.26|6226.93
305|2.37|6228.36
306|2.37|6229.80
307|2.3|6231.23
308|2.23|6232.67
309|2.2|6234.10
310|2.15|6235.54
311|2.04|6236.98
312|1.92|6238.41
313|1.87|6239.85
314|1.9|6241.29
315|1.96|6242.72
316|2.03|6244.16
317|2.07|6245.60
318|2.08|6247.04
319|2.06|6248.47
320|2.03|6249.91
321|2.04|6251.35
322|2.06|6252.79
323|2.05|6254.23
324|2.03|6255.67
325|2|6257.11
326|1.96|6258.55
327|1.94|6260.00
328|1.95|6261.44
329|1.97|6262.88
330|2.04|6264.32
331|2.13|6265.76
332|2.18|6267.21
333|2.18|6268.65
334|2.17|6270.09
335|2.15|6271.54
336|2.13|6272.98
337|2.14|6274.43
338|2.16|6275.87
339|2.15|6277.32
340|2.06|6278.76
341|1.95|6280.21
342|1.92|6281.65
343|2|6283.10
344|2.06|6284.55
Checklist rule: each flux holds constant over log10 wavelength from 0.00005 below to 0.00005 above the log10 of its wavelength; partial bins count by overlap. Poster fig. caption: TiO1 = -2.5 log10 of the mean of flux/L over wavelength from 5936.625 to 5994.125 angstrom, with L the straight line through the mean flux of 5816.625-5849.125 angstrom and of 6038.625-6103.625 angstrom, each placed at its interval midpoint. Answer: 0.03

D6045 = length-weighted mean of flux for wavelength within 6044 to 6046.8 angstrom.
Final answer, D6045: 2.15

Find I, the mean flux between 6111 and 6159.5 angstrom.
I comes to 2.13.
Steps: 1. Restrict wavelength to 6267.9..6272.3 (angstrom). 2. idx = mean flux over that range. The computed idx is 2.17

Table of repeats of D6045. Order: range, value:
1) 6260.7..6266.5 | 2.02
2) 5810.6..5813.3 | 2.22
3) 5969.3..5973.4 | 2.15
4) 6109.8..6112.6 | 2.39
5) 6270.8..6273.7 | 2.14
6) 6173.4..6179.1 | 2.16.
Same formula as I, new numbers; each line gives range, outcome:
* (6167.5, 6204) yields 2.16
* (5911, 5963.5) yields 2.19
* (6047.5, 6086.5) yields 2.29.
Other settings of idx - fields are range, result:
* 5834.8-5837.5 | 2.49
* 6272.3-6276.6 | 2.14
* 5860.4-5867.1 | 2.17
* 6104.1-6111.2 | 2.26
